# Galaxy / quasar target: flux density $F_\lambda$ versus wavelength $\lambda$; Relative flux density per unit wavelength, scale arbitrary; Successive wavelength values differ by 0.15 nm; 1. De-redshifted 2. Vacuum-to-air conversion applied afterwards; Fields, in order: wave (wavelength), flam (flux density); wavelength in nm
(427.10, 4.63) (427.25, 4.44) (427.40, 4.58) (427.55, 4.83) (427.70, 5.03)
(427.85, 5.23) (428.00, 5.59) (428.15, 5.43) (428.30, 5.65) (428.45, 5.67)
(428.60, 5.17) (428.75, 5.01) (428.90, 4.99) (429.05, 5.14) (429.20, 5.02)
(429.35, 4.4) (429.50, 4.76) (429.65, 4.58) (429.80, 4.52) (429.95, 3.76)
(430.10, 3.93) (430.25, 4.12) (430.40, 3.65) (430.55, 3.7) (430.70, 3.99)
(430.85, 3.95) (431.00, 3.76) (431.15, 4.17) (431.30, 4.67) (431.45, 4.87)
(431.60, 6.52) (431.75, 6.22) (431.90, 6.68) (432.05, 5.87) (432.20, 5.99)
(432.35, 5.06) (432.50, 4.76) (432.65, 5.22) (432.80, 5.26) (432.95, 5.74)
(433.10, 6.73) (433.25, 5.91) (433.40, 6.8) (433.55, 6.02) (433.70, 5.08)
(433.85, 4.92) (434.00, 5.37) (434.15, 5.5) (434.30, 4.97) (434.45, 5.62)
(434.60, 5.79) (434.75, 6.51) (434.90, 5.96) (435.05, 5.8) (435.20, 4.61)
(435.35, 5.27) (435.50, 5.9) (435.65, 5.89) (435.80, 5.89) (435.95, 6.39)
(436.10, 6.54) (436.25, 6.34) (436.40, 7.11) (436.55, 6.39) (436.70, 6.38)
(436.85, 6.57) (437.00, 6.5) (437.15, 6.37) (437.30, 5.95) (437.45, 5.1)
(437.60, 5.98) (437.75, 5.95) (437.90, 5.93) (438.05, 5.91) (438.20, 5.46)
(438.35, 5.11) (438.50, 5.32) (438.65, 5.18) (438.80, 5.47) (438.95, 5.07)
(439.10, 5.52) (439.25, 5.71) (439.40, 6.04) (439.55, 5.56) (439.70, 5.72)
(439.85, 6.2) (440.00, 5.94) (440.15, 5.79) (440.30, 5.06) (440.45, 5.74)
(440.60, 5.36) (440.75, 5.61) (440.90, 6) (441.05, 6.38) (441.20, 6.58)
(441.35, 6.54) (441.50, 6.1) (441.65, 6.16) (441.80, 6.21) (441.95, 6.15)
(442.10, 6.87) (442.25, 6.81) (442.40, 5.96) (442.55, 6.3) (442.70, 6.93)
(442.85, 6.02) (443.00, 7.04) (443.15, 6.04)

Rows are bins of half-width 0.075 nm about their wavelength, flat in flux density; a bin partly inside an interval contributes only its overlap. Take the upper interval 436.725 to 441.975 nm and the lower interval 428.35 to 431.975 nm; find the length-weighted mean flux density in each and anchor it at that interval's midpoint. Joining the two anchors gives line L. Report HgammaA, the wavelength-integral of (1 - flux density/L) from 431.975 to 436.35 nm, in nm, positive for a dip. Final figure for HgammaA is -0.43 nm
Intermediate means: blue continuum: 4.73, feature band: 5.72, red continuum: 5.84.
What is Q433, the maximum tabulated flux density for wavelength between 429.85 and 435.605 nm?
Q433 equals 6.8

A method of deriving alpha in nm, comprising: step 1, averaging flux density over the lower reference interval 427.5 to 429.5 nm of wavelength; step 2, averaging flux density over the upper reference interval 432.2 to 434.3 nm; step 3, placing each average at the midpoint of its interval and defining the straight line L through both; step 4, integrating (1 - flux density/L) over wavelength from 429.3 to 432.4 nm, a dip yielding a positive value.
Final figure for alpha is 0.37 nm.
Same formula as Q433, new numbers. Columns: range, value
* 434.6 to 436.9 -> 7.11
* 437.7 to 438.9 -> 5.95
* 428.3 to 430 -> 5.67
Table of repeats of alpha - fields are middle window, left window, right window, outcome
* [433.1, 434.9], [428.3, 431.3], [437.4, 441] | -0.27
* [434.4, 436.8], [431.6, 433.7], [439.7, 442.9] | -0.03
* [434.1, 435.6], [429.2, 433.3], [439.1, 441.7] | -0.08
